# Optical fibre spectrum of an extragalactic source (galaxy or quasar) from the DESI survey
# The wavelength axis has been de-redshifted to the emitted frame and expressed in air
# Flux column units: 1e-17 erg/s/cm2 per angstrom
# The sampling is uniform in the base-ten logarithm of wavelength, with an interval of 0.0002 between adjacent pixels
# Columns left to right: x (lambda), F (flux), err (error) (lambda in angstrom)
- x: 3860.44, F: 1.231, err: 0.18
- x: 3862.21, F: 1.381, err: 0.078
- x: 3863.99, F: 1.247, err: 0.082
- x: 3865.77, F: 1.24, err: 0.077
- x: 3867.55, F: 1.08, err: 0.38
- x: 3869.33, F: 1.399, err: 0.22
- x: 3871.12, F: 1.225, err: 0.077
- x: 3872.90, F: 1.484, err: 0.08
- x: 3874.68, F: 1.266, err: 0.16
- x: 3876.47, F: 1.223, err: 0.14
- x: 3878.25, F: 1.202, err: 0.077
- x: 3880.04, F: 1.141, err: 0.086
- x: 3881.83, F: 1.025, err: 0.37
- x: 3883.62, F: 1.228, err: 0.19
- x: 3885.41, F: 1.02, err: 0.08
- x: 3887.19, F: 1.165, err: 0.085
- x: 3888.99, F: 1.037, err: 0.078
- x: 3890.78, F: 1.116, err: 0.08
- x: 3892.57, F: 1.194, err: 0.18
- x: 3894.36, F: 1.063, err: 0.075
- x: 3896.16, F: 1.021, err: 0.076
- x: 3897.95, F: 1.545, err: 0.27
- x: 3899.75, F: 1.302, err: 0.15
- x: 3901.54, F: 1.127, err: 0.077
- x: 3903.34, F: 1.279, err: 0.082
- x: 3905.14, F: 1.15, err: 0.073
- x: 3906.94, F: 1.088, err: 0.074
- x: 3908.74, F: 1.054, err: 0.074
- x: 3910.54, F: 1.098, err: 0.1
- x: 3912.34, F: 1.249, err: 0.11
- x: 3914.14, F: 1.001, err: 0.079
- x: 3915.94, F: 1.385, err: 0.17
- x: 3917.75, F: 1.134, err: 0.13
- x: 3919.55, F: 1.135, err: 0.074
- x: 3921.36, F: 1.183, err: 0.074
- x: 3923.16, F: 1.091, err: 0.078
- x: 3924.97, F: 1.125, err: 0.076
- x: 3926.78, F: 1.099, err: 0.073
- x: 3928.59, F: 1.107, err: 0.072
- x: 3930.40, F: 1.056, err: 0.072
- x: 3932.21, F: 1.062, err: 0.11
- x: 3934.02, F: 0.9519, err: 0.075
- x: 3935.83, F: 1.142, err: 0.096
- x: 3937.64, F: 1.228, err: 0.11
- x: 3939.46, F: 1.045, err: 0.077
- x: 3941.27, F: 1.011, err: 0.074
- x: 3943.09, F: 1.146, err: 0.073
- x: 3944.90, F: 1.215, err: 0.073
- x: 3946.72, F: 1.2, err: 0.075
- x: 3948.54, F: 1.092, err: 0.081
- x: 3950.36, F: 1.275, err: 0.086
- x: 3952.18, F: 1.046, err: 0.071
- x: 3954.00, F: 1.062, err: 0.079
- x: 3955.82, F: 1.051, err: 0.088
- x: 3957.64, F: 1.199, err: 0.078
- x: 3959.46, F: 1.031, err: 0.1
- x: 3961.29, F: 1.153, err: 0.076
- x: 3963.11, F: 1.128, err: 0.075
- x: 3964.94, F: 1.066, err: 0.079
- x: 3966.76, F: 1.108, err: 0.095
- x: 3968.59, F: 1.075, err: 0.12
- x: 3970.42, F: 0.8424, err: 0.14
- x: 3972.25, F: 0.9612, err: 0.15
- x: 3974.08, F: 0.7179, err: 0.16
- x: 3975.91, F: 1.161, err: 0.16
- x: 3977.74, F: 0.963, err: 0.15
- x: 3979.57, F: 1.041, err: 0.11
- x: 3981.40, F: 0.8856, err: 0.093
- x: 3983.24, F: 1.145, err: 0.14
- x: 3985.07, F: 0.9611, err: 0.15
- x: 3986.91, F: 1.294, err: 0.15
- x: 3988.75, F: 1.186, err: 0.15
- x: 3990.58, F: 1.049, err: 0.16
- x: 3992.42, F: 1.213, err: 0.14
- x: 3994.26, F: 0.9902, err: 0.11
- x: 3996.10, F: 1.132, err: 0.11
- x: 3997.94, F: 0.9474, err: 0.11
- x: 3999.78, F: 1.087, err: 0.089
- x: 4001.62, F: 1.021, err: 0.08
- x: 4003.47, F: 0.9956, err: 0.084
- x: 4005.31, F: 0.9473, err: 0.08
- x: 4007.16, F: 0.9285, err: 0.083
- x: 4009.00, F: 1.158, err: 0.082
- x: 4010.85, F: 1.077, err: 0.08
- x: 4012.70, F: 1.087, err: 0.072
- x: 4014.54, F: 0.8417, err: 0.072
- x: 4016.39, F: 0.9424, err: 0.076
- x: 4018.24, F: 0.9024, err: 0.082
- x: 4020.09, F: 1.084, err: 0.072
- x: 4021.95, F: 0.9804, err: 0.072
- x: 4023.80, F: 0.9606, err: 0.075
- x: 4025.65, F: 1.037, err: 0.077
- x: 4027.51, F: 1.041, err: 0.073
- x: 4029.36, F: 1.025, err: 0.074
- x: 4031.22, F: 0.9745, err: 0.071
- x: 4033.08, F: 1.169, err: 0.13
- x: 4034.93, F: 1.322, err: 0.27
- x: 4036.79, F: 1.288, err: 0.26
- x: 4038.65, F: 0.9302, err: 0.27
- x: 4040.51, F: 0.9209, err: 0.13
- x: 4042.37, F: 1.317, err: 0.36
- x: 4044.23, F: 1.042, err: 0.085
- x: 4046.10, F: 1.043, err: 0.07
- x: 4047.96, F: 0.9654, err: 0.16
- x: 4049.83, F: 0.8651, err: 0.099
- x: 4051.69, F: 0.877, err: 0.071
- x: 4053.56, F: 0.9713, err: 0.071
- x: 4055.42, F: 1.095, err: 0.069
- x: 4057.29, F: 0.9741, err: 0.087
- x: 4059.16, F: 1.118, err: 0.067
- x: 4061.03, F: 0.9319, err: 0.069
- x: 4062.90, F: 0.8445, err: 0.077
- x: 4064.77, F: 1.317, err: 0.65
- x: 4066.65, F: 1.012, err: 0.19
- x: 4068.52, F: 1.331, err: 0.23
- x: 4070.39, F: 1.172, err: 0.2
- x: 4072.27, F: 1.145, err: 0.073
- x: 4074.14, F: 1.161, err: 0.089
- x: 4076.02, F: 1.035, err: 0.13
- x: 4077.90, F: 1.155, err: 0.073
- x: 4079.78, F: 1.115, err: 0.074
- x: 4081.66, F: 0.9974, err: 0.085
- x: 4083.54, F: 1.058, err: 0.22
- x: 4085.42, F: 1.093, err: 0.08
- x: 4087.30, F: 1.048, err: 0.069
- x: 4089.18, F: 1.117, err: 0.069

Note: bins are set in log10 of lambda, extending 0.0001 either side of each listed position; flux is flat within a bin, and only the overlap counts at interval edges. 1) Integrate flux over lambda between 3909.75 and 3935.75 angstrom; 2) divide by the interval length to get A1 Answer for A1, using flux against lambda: 1.12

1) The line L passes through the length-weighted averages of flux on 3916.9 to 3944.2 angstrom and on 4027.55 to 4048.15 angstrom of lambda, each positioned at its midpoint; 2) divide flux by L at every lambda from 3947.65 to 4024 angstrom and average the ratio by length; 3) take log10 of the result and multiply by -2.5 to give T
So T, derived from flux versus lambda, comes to 0.055 mag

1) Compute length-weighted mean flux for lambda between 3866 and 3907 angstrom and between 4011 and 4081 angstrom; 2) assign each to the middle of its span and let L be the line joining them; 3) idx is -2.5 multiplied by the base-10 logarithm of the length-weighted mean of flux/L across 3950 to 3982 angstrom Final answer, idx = 0.08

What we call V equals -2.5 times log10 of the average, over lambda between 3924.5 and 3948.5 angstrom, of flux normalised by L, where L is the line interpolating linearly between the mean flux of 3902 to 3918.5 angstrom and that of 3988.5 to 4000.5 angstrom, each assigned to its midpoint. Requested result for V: 0.03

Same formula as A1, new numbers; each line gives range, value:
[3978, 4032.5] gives 1.03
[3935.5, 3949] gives 1.14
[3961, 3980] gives 1.01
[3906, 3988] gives 1.09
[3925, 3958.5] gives 1.11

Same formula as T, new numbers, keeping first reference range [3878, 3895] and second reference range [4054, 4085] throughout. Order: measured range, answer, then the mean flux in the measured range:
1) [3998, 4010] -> 0.08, 1.02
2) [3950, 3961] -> 0.00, 1.1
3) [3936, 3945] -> -0.01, 1.12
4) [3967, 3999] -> 0.07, 1.04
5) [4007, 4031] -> 0.09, 1.01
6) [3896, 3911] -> -0.08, 1.2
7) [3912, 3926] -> -0.04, 1.16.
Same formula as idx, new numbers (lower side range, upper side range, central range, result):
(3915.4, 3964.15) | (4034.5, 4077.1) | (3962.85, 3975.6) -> 0.13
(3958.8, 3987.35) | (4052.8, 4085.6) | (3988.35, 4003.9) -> -0.03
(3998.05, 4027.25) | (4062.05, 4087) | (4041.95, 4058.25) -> 0.06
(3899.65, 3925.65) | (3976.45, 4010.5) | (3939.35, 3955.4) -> -0.01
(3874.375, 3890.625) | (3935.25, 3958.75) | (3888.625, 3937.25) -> -0.01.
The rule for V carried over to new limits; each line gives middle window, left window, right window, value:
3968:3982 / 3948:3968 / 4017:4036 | 0.15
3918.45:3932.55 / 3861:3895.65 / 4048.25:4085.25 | 0.05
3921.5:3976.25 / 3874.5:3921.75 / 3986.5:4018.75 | 0.02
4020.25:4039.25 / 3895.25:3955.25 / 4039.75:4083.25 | 0.00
